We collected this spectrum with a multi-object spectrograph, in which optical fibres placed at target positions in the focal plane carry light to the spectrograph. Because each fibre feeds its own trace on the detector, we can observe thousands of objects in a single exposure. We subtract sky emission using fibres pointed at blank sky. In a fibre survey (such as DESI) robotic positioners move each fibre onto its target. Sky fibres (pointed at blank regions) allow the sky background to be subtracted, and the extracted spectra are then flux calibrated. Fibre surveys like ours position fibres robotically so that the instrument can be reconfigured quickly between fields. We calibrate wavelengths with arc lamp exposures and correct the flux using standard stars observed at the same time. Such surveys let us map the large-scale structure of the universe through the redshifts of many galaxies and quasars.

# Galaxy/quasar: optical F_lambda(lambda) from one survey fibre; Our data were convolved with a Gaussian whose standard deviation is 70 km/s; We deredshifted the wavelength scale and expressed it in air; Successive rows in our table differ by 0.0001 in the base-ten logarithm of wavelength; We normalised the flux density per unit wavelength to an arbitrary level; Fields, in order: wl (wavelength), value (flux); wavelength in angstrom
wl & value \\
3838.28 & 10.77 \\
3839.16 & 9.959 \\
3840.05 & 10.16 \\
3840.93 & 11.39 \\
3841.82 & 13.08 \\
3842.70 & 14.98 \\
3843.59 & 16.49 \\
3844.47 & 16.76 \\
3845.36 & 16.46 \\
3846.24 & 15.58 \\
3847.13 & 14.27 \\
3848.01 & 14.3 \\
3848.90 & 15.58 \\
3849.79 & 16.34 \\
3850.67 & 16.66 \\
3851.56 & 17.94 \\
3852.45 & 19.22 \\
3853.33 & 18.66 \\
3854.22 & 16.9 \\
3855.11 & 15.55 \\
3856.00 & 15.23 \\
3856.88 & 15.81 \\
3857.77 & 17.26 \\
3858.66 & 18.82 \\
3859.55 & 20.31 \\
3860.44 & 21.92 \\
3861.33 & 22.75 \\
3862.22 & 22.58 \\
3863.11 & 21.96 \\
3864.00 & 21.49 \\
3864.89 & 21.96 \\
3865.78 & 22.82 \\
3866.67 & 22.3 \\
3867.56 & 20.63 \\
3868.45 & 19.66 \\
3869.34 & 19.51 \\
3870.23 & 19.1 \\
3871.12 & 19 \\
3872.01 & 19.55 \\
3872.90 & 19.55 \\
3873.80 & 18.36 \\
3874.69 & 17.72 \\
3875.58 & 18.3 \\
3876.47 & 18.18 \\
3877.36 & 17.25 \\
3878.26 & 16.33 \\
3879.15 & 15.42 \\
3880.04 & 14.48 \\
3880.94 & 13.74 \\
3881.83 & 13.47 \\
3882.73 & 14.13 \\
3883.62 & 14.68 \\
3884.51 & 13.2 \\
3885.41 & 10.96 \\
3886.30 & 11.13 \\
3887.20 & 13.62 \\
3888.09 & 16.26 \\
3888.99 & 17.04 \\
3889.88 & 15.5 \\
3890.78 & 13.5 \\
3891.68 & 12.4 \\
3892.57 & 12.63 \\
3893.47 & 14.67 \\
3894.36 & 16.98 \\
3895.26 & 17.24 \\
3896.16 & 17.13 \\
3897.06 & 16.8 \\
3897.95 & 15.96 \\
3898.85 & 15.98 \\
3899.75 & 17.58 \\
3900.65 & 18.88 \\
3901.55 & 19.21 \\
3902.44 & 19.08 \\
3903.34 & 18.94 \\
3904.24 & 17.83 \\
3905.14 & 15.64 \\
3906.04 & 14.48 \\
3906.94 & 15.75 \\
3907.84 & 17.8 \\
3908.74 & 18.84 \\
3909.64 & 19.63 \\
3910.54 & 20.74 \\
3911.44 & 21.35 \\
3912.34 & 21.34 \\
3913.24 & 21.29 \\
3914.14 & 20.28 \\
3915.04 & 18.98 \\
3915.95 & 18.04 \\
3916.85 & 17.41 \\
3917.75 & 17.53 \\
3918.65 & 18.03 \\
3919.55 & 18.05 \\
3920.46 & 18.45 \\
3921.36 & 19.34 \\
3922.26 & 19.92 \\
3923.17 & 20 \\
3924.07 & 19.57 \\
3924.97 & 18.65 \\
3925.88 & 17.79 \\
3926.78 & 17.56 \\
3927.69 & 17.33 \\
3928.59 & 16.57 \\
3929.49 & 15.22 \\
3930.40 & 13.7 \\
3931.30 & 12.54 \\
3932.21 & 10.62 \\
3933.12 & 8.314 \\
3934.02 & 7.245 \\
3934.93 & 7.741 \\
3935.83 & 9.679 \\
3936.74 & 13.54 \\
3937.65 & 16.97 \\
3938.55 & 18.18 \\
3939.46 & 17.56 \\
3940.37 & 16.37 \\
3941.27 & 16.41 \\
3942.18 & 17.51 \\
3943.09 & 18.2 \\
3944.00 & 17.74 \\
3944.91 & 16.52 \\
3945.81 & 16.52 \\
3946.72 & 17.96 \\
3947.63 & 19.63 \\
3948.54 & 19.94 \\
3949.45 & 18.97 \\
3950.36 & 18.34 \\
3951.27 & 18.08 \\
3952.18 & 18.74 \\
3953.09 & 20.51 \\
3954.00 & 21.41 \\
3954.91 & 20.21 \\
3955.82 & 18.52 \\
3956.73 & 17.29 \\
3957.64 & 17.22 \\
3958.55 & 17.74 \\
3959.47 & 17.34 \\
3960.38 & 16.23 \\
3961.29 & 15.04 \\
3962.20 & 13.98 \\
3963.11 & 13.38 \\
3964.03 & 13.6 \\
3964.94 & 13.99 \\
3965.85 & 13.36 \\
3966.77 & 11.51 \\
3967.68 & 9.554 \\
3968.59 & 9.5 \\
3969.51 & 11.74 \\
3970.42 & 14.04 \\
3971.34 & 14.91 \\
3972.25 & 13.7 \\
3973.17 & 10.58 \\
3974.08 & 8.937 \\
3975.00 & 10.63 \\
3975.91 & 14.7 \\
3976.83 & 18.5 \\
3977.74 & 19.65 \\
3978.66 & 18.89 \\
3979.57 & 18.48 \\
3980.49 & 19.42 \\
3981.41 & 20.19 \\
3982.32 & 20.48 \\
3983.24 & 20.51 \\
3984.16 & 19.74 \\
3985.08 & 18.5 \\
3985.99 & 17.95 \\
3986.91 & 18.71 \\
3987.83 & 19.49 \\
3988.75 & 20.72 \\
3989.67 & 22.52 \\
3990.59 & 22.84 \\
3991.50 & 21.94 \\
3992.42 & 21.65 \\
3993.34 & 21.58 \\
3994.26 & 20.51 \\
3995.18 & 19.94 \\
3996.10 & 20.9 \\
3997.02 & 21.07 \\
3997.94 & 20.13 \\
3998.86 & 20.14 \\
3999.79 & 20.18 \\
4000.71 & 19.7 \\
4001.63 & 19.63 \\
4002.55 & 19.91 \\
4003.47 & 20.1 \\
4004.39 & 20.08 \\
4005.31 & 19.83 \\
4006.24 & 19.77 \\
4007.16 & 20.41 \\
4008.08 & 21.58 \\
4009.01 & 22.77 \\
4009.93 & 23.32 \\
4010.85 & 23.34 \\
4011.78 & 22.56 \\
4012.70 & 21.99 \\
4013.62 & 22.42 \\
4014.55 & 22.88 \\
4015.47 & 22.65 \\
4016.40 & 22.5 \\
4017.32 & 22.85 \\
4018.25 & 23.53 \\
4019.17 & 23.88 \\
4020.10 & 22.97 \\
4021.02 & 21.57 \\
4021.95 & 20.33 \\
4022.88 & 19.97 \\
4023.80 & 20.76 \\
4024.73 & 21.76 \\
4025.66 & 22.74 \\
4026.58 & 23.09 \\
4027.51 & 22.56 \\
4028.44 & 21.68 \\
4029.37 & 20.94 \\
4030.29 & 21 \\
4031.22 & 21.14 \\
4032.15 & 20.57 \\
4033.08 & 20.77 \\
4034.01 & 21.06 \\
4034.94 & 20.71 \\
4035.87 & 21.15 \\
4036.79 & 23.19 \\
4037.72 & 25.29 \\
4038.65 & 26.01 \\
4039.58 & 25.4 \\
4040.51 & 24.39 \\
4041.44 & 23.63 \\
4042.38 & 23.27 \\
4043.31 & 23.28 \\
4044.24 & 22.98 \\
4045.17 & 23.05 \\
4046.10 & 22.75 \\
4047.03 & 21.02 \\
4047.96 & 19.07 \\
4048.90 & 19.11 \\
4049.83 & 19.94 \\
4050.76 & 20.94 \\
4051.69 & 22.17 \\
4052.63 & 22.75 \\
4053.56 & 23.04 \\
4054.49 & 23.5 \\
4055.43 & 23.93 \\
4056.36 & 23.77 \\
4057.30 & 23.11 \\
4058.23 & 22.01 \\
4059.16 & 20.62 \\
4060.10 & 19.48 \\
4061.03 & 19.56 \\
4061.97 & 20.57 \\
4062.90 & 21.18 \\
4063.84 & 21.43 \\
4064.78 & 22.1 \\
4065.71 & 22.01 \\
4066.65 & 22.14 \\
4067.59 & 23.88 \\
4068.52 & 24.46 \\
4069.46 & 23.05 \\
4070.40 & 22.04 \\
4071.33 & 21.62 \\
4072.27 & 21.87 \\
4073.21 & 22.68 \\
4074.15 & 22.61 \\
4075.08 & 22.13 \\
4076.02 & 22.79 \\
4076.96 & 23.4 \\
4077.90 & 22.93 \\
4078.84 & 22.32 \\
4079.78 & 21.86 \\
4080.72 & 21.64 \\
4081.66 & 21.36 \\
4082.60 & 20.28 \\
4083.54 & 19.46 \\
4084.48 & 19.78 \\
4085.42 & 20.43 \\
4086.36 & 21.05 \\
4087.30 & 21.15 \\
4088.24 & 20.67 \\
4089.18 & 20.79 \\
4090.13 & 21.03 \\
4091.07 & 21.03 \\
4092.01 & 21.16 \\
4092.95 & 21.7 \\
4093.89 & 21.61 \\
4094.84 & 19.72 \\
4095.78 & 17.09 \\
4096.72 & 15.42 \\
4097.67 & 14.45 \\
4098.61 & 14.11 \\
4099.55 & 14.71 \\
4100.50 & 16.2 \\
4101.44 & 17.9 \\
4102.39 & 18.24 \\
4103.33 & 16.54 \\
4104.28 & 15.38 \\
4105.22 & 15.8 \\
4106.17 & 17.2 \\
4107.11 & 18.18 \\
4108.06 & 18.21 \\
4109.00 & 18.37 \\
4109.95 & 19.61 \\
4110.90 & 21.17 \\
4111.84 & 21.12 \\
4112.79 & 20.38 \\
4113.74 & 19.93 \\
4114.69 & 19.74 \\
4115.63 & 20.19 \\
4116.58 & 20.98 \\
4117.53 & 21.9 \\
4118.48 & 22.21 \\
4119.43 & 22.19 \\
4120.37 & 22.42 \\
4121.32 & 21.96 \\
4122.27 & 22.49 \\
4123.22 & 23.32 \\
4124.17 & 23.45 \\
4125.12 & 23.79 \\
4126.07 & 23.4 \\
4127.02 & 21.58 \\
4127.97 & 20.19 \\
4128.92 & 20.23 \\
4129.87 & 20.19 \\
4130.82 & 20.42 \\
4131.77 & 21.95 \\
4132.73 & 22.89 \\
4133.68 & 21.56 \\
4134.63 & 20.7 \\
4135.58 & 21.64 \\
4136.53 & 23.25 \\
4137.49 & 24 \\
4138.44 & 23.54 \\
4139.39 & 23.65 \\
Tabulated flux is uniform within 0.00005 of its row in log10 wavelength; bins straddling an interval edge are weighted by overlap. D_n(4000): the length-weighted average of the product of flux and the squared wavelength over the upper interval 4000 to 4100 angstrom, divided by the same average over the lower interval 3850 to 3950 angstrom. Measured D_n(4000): 1.4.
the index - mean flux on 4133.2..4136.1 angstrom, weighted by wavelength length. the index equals 21.4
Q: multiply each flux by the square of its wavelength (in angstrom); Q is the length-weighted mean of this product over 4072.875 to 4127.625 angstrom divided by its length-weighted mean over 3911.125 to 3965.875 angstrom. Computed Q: 1.3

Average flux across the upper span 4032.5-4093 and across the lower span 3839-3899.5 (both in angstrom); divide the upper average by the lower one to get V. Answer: 1.3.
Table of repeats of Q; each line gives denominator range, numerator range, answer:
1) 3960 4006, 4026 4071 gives 1.31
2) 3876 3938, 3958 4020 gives 1.20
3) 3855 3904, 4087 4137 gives 1.30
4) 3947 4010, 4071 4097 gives 1.23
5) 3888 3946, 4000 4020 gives 1.36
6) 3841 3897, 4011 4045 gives 1.43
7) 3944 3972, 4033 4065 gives 1.43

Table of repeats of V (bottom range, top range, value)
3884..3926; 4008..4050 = 1.29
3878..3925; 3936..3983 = 0.96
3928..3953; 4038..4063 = 1.43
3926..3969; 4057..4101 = 1.33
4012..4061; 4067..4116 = 0.90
